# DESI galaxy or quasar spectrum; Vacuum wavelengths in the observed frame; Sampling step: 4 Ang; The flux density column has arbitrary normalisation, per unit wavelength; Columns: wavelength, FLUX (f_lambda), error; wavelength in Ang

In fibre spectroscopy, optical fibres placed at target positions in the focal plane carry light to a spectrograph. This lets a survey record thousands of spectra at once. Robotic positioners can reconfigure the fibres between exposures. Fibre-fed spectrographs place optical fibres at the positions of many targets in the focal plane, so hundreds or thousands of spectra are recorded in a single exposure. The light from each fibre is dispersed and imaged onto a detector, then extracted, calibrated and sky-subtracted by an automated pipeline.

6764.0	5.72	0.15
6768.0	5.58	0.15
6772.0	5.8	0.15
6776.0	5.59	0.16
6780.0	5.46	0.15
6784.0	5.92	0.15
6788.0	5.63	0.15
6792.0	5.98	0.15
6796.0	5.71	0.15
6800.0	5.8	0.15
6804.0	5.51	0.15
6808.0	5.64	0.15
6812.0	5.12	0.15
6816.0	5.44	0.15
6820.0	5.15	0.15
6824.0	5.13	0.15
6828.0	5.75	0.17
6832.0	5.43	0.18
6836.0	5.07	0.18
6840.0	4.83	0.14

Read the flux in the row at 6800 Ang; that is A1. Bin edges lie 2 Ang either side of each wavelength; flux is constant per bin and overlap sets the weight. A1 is 5.8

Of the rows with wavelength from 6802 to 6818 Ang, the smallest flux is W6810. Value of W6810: 5.12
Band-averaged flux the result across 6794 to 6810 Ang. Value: 5.66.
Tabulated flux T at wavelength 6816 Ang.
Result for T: 5.44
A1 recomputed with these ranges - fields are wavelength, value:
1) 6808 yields 5.64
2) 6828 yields 5.75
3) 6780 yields 5.46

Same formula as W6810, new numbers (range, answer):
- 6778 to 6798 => 5.46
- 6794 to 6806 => 5.51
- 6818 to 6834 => 5.13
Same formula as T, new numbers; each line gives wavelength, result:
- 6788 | 5.63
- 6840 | 4.83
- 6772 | 5.8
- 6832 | 5.43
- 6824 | 5.13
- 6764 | 5.72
